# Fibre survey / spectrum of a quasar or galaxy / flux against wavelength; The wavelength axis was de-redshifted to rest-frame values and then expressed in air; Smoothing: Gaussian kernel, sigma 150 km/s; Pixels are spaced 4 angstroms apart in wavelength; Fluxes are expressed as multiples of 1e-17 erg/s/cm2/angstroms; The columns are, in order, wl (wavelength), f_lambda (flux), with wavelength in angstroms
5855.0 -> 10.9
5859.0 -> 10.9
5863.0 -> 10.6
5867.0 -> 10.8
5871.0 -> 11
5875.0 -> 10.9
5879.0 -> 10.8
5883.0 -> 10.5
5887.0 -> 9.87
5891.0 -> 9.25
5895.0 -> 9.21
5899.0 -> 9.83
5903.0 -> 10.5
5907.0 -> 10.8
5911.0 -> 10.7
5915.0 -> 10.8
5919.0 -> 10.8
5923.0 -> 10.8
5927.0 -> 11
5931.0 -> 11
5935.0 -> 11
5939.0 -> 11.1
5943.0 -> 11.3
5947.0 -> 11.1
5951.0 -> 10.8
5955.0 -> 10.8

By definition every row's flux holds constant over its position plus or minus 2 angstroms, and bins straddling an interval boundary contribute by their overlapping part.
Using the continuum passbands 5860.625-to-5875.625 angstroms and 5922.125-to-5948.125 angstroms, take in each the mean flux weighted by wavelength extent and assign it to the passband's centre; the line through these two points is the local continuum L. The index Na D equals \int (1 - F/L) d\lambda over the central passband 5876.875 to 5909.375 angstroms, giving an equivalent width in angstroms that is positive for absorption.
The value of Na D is 2.4 angstroms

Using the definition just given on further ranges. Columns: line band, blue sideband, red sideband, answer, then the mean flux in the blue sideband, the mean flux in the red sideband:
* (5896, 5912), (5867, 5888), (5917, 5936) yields 0.6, 10.7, 10.9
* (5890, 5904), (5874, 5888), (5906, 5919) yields 1.3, 10.5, 10.8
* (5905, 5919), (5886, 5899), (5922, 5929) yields -0.6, 9.47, 10.9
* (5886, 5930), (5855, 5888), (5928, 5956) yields 2.1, 10.7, 11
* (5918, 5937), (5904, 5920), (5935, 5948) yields 0.1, 10.8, 11.1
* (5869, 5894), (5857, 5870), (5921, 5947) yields 1.2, 10.8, 11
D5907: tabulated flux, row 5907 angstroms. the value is 10.8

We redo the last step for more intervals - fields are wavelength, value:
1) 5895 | 9.21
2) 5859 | 10.9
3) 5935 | 11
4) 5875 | 10.9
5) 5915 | 10.8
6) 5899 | 9.83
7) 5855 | 10.9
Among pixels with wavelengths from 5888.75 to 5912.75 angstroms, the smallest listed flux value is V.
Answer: 9.21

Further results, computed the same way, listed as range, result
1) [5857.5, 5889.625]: 9.87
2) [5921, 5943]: 10.8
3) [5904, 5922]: 10.7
